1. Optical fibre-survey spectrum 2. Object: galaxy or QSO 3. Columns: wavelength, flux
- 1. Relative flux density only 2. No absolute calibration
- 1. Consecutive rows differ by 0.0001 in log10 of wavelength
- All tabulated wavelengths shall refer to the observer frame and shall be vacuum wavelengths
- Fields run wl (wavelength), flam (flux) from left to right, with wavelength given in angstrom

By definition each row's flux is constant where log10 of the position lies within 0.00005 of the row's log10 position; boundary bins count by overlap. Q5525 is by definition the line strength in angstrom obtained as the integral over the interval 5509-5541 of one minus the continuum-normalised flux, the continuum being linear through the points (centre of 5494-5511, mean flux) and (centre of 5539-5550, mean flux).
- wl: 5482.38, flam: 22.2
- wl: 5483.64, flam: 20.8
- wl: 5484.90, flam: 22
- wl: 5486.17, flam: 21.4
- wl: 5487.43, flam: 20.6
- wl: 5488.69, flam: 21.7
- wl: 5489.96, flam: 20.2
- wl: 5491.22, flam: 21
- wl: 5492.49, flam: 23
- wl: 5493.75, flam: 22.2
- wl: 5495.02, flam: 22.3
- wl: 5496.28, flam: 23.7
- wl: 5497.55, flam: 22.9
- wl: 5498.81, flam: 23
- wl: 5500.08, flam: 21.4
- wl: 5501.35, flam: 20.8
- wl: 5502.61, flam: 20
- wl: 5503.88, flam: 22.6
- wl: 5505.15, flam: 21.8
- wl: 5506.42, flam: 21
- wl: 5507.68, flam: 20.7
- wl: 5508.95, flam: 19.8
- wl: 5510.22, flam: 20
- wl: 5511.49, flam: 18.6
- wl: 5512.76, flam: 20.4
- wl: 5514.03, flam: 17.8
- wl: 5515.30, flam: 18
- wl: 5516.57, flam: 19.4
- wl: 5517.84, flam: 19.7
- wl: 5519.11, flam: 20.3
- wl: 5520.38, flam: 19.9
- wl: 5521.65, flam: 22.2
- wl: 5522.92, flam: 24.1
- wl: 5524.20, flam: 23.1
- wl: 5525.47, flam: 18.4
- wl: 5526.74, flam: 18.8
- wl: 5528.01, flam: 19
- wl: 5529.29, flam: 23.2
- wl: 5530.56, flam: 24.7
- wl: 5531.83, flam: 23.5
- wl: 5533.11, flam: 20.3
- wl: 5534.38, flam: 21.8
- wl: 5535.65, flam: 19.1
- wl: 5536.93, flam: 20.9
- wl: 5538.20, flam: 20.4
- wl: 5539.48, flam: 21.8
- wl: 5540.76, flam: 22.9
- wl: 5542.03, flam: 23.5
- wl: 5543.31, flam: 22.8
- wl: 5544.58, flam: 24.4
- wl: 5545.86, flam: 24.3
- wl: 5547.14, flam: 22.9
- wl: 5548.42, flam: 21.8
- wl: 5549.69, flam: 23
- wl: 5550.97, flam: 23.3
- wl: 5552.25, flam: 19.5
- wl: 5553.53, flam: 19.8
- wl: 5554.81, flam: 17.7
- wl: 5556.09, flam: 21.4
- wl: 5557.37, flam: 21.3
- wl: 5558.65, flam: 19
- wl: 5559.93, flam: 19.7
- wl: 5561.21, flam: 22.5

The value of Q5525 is 2.4 angstrom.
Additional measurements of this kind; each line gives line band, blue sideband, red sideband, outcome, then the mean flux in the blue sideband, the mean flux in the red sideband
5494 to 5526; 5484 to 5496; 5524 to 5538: 0.7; 21.6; 21.1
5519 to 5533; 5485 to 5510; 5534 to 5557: 0.1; 21.6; 21.7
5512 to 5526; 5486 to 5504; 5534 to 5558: 0.9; 21.8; 21.7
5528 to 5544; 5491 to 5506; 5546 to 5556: -0.3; 22.1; 21.3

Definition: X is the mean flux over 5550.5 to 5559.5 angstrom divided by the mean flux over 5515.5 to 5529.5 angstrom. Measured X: 0.98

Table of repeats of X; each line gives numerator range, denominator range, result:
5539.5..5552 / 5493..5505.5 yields 1.04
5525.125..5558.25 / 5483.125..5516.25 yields 1.02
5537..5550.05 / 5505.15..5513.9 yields 1.13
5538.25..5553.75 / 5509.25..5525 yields 1.11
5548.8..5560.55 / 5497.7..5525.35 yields 0.99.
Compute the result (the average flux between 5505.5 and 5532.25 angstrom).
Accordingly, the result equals 20.6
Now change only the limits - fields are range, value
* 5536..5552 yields 22.5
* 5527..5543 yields 21.7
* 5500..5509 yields 21.1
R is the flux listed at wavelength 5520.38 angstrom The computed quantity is 19.9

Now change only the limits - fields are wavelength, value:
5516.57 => 19.4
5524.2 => 23.1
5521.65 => 22.2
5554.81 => 17.7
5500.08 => 21.4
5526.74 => 18.8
